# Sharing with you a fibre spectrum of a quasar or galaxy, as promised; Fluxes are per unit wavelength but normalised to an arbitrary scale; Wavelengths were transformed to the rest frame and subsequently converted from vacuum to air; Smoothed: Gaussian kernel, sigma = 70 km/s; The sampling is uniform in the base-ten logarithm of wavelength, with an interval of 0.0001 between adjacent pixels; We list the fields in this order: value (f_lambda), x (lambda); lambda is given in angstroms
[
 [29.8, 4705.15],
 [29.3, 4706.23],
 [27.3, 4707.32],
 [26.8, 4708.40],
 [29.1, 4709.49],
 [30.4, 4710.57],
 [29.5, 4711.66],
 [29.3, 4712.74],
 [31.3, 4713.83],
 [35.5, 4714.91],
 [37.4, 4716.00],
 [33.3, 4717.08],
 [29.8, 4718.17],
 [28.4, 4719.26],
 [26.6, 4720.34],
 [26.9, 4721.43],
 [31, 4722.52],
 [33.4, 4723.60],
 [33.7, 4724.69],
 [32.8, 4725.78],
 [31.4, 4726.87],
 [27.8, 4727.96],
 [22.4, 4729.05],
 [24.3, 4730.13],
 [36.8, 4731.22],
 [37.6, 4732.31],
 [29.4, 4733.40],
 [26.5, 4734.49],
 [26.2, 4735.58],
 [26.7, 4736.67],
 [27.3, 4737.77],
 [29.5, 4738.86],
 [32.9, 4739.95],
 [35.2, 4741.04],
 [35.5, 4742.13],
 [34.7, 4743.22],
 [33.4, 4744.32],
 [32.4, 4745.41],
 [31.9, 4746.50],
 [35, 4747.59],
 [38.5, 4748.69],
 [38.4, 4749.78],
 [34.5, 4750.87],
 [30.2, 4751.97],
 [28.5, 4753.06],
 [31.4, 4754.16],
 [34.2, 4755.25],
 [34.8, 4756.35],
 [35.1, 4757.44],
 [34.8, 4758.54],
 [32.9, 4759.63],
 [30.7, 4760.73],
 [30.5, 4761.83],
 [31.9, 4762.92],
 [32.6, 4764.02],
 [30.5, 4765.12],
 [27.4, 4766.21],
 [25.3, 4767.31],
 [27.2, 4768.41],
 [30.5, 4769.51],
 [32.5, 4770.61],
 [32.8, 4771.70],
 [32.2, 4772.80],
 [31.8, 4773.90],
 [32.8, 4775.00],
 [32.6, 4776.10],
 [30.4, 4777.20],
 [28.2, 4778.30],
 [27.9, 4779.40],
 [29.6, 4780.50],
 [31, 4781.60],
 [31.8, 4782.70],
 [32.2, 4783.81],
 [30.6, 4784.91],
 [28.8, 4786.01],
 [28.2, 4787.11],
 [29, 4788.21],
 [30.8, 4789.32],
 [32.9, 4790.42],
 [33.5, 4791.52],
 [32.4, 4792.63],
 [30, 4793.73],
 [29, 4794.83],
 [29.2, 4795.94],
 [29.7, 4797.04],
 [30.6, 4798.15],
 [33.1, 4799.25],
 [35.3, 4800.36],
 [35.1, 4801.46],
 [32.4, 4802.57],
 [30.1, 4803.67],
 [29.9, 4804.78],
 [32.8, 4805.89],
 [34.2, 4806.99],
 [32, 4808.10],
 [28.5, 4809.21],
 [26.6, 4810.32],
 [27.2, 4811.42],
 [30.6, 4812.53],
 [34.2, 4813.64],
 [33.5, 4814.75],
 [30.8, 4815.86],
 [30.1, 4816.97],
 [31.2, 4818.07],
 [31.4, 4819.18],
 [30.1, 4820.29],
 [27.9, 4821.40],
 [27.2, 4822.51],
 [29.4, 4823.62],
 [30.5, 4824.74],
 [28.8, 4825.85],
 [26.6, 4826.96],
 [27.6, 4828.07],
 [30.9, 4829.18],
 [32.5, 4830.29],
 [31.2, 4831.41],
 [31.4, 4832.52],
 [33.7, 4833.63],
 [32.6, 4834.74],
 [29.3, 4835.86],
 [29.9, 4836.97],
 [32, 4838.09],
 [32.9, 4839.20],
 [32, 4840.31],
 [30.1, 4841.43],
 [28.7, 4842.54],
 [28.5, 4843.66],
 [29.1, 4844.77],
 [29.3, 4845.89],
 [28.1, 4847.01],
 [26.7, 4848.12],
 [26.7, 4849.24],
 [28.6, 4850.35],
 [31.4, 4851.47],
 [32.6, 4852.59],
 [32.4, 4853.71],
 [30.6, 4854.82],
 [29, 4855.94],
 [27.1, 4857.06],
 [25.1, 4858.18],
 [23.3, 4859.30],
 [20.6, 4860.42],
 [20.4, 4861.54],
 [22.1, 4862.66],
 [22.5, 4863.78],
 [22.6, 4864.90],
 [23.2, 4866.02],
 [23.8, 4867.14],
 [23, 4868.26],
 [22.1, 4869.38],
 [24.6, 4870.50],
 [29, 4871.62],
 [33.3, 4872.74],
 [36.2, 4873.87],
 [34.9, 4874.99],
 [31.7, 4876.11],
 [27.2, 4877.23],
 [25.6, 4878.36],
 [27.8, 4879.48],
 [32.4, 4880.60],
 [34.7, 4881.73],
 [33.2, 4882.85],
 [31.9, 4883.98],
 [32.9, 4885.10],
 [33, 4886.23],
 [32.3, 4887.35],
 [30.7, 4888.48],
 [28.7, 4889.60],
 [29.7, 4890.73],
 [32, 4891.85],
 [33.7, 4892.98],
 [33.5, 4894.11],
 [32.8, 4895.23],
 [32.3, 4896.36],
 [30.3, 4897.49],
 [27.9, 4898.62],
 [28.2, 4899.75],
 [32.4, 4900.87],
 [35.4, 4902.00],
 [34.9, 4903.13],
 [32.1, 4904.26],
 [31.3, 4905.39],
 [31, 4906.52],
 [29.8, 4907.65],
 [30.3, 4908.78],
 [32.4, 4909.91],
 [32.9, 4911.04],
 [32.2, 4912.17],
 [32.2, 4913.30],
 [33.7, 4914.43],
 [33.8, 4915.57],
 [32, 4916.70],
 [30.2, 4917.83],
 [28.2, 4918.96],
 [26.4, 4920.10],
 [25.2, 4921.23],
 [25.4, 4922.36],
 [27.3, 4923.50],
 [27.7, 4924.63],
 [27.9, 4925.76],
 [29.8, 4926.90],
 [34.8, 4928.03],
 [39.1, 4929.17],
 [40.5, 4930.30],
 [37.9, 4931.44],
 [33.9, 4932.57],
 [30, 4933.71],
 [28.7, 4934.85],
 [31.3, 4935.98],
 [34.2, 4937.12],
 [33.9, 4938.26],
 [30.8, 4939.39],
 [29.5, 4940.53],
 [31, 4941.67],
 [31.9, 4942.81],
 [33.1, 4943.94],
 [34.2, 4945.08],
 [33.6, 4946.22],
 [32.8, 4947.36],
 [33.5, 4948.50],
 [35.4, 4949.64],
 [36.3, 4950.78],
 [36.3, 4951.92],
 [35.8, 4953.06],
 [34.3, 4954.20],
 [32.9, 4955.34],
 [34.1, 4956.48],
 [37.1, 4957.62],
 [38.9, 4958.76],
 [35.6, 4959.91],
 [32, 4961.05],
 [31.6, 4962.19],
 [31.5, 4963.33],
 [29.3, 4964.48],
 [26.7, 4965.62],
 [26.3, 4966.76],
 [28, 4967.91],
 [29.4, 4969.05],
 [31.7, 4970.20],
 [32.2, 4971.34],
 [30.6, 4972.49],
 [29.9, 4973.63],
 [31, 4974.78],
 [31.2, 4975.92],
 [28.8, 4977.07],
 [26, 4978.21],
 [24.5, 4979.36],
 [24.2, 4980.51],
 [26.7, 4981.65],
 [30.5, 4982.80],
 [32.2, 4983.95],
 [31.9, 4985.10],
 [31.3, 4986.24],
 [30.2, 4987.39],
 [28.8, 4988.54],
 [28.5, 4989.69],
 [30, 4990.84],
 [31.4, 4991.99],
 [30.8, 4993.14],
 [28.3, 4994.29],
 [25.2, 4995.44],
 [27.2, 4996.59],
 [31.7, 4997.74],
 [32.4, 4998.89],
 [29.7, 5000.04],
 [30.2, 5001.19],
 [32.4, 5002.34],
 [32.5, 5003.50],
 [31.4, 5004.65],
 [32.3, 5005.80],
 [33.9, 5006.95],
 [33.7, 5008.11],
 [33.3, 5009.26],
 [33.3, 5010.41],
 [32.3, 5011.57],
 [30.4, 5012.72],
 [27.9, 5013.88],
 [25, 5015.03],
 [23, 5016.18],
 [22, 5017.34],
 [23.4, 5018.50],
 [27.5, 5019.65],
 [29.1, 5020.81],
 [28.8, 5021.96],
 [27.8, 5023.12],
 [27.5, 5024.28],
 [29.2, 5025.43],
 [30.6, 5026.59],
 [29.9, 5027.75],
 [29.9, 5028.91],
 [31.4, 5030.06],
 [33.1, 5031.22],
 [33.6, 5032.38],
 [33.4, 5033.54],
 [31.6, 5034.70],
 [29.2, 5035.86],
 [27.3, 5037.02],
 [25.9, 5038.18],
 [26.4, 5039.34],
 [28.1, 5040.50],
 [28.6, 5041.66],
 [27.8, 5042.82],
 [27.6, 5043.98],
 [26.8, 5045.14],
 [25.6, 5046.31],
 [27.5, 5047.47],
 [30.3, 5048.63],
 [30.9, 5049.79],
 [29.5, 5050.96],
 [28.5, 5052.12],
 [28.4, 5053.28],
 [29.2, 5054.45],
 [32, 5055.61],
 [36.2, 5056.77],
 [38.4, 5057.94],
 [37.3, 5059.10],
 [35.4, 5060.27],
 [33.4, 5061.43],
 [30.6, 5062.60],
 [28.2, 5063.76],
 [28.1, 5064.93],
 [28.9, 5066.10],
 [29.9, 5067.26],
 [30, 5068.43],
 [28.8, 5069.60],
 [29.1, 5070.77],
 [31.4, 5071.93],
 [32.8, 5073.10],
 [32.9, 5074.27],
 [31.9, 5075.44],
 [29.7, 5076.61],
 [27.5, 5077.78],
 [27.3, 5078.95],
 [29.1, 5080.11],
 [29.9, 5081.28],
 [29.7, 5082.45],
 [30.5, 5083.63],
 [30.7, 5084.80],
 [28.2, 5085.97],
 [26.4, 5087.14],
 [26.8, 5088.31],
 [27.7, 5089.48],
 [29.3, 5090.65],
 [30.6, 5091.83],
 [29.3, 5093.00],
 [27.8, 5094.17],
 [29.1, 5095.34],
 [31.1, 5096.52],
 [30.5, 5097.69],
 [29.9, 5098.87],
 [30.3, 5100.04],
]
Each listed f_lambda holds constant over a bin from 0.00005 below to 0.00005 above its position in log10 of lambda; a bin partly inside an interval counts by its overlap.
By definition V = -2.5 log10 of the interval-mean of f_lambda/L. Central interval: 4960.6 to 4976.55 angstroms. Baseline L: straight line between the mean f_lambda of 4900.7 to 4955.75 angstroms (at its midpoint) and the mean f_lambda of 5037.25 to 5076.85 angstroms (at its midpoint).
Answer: 0.05 mag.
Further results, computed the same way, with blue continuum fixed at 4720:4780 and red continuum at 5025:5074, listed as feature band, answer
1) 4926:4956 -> -0.100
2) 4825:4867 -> 0.097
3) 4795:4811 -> -0.005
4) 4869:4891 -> 0.007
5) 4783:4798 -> 0.024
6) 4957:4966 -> -0.081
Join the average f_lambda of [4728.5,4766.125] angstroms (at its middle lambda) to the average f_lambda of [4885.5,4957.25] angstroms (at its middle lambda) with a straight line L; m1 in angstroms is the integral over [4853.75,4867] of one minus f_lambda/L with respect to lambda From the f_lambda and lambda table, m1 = 3.10 angstroms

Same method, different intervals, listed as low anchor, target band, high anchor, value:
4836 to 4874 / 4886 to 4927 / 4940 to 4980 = -1.61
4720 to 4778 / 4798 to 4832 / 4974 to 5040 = 0.25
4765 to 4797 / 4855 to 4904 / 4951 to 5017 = 2.34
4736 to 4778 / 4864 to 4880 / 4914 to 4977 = 2.30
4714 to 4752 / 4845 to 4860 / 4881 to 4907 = 1.60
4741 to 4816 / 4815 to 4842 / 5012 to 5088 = 0.68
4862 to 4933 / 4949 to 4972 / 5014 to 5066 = -2.12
